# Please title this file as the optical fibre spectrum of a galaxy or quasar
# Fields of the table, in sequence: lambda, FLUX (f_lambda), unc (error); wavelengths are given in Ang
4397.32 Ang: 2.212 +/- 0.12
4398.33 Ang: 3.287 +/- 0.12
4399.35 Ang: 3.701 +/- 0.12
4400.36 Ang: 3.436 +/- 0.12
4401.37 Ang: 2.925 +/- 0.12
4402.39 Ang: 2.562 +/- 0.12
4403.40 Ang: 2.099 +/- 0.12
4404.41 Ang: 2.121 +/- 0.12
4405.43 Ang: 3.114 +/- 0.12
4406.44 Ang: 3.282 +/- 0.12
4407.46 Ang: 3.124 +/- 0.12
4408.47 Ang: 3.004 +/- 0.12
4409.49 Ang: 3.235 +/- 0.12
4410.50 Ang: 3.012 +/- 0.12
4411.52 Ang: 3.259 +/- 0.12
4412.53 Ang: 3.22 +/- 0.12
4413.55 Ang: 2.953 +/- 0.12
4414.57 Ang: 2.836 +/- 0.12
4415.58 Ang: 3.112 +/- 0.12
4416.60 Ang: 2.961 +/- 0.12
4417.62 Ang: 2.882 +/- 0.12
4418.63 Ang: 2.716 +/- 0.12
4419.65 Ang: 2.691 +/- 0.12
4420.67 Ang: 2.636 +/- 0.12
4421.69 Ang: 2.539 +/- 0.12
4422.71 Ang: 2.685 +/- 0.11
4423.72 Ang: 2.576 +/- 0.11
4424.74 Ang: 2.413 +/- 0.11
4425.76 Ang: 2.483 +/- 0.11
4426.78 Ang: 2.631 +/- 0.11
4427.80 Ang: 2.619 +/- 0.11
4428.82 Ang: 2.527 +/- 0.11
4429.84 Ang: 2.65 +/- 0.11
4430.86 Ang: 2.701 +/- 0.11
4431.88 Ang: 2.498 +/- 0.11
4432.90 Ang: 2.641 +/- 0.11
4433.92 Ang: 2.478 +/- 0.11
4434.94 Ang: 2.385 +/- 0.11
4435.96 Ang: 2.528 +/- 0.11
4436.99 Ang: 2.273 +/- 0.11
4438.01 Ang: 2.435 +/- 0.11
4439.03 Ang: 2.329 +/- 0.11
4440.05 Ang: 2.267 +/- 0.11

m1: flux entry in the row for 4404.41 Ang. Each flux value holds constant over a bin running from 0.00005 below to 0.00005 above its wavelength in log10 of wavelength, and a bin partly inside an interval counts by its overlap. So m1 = 2.121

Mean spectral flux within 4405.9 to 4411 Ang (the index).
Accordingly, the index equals 3.13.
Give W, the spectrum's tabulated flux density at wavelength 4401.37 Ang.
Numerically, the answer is 2.925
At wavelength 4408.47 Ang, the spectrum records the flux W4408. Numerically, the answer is 3.004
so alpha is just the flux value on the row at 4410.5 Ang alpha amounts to 3.012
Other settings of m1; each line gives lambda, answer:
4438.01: 2.435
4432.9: 2.641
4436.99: 2.273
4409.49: 3.235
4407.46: 3.124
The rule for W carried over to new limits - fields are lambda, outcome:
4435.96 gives 2.528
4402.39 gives 2.562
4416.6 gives 2.961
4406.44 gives 3.282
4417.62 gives 2.882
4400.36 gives 3.436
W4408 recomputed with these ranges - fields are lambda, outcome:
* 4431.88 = 2.498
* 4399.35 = 3.701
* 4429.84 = 2.65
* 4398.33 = 3.287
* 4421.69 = 2.539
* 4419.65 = 2.691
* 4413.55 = 2.953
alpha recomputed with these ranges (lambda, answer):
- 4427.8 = 2.619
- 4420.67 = 2.636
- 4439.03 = 2.329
